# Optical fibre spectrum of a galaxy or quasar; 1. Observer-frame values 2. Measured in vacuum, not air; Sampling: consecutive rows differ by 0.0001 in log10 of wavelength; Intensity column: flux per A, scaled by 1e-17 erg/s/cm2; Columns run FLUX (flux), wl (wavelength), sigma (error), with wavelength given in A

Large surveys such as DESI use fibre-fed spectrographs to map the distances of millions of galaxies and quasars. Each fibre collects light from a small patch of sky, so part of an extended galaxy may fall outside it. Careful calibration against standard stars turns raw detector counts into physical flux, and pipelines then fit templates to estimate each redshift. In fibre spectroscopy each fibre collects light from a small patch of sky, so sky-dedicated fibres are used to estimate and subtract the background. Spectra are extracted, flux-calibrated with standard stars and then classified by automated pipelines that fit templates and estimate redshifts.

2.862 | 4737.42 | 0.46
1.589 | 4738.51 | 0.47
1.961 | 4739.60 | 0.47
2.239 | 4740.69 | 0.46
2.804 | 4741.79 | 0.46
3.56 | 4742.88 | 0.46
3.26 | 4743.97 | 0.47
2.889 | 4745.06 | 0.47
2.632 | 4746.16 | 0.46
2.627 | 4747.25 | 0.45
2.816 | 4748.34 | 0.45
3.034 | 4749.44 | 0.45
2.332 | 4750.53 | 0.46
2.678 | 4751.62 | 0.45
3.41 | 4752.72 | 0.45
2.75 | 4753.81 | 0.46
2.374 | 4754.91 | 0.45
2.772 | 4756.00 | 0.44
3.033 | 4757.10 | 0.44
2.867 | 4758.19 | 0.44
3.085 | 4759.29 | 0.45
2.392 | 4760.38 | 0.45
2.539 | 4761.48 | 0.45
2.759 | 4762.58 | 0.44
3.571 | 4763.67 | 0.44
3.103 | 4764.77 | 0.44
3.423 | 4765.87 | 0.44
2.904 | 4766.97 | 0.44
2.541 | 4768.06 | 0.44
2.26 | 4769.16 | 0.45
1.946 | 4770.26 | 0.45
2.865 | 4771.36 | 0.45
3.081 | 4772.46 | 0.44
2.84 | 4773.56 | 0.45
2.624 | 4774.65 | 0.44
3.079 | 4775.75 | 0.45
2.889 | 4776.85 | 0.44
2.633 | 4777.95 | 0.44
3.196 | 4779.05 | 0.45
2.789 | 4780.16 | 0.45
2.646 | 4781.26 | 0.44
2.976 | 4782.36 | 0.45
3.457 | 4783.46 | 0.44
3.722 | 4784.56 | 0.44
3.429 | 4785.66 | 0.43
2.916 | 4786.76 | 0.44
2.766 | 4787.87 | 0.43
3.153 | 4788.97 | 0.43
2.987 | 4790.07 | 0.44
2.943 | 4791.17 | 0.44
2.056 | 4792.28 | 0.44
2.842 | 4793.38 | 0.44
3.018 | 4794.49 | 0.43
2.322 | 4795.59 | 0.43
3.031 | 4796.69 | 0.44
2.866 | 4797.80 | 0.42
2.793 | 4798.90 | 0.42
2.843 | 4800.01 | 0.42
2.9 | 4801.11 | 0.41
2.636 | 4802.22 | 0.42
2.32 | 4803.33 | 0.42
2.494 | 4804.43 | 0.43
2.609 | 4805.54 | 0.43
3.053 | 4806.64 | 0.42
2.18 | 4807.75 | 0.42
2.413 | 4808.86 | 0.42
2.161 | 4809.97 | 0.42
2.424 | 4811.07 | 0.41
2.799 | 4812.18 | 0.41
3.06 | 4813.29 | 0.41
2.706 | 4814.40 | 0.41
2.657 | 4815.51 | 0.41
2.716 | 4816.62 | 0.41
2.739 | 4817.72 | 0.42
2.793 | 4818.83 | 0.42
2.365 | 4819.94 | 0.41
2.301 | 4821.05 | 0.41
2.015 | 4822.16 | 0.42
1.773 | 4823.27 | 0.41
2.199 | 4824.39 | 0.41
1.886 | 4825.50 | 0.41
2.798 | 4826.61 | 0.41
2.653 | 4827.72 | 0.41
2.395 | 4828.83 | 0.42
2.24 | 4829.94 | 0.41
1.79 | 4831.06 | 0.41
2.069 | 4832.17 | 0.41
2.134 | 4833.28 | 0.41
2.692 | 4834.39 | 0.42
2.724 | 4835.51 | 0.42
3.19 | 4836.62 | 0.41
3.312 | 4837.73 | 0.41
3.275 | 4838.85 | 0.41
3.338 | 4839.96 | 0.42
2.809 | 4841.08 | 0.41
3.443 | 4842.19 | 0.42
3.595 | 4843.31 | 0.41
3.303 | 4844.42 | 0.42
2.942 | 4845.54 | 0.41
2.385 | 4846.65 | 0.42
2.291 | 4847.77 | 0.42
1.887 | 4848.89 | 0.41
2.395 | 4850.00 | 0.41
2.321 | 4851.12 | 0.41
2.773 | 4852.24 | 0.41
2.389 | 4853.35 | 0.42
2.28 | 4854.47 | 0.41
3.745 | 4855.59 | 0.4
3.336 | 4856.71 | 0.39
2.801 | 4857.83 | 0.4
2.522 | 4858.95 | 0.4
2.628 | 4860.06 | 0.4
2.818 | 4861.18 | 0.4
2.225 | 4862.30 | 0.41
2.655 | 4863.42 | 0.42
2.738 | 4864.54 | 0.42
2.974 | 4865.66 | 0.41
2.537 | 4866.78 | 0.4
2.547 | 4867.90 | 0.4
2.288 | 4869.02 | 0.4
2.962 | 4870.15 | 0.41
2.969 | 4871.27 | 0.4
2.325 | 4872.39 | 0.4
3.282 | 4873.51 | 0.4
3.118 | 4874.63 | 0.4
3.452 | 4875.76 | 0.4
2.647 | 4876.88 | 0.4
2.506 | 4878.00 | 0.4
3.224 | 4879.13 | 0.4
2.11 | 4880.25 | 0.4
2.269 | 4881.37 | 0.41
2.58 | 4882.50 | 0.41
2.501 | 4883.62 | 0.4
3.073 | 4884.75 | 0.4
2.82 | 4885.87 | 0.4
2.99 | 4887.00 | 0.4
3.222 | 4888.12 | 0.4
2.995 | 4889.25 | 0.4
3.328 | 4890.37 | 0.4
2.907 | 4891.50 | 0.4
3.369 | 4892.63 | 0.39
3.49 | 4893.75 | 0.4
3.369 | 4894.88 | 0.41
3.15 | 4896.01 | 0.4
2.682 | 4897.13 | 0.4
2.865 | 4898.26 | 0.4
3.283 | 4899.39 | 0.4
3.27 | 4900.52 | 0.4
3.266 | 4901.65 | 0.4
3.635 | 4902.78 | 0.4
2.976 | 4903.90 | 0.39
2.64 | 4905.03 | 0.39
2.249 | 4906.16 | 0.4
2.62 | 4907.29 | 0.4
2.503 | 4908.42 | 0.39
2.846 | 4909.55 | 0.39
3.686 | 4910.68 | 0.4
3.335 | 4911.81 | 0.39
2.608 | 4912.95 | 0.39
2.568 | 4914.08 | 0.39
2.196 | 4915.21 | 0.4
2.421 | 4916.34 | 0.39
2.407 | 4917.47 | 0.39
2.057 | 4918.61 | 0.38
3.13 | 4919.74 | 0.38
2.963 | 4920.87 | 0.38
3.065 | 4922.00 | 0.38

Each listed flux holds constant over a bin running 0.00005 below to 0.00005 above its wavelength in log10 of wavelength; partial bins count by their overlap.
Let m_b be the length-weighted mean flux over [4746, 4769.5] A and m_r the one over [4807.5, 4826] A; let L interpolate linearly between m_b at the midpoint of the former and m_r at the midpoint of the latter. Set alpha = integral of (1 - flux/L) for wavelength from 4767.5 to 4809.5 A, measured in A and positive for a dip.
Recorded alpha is -2.8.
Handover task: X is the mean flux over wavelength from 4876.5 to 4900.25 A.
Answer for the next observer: 2.93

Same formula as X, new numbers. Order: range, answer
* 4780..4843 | 2.7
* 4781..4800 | 2.94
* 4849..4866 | 2.68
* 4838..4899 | 2.85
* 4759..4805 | 2.85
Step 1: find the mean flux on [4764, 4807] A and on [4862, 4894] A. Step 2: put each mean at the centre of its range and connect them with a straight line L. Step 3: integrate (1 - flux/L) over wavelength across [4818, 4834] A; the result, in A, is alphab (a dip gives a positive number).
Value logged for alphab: 3.3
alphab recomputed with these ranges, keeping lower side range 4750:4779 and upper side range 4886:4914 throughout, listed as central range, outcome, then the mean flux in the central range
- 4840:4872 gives 2.4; 2.74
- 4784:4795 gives -0.5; 2.98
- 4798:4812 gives 1.4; 2.58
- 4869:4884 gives 1.3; 2.75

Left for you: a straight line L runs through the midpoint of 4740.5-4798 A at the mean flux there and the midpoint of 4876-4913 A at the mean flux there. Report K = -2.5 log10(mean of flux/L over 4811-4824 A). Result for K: 0.15 mag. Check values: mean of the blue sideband 2.87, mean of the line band 2.53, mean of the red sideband 2.95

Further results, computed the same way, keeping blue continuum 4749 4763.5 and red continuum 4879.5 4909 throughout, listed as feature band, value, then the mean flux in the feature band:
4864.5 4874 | 0.068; 2.73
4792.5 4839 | 0.115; 2.57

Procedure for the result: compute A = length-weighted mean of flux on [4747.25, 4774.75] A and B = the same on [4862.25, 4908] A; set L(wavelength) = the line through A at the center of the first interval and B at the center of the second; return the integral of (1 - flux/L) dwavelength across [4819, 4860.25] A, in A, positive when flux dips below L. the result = 3.4 A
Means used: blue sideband 2.8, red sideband 2.89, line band 2.62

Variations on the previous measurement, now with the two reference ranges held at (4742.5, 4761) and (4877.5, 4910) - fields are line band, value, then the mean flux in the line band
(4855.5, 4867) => 0.47 A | 2.79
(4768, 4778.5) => 0.65 A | 2.68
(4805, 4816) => 1.04 A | 2.61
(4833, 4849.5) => -0.02 A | 2.9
